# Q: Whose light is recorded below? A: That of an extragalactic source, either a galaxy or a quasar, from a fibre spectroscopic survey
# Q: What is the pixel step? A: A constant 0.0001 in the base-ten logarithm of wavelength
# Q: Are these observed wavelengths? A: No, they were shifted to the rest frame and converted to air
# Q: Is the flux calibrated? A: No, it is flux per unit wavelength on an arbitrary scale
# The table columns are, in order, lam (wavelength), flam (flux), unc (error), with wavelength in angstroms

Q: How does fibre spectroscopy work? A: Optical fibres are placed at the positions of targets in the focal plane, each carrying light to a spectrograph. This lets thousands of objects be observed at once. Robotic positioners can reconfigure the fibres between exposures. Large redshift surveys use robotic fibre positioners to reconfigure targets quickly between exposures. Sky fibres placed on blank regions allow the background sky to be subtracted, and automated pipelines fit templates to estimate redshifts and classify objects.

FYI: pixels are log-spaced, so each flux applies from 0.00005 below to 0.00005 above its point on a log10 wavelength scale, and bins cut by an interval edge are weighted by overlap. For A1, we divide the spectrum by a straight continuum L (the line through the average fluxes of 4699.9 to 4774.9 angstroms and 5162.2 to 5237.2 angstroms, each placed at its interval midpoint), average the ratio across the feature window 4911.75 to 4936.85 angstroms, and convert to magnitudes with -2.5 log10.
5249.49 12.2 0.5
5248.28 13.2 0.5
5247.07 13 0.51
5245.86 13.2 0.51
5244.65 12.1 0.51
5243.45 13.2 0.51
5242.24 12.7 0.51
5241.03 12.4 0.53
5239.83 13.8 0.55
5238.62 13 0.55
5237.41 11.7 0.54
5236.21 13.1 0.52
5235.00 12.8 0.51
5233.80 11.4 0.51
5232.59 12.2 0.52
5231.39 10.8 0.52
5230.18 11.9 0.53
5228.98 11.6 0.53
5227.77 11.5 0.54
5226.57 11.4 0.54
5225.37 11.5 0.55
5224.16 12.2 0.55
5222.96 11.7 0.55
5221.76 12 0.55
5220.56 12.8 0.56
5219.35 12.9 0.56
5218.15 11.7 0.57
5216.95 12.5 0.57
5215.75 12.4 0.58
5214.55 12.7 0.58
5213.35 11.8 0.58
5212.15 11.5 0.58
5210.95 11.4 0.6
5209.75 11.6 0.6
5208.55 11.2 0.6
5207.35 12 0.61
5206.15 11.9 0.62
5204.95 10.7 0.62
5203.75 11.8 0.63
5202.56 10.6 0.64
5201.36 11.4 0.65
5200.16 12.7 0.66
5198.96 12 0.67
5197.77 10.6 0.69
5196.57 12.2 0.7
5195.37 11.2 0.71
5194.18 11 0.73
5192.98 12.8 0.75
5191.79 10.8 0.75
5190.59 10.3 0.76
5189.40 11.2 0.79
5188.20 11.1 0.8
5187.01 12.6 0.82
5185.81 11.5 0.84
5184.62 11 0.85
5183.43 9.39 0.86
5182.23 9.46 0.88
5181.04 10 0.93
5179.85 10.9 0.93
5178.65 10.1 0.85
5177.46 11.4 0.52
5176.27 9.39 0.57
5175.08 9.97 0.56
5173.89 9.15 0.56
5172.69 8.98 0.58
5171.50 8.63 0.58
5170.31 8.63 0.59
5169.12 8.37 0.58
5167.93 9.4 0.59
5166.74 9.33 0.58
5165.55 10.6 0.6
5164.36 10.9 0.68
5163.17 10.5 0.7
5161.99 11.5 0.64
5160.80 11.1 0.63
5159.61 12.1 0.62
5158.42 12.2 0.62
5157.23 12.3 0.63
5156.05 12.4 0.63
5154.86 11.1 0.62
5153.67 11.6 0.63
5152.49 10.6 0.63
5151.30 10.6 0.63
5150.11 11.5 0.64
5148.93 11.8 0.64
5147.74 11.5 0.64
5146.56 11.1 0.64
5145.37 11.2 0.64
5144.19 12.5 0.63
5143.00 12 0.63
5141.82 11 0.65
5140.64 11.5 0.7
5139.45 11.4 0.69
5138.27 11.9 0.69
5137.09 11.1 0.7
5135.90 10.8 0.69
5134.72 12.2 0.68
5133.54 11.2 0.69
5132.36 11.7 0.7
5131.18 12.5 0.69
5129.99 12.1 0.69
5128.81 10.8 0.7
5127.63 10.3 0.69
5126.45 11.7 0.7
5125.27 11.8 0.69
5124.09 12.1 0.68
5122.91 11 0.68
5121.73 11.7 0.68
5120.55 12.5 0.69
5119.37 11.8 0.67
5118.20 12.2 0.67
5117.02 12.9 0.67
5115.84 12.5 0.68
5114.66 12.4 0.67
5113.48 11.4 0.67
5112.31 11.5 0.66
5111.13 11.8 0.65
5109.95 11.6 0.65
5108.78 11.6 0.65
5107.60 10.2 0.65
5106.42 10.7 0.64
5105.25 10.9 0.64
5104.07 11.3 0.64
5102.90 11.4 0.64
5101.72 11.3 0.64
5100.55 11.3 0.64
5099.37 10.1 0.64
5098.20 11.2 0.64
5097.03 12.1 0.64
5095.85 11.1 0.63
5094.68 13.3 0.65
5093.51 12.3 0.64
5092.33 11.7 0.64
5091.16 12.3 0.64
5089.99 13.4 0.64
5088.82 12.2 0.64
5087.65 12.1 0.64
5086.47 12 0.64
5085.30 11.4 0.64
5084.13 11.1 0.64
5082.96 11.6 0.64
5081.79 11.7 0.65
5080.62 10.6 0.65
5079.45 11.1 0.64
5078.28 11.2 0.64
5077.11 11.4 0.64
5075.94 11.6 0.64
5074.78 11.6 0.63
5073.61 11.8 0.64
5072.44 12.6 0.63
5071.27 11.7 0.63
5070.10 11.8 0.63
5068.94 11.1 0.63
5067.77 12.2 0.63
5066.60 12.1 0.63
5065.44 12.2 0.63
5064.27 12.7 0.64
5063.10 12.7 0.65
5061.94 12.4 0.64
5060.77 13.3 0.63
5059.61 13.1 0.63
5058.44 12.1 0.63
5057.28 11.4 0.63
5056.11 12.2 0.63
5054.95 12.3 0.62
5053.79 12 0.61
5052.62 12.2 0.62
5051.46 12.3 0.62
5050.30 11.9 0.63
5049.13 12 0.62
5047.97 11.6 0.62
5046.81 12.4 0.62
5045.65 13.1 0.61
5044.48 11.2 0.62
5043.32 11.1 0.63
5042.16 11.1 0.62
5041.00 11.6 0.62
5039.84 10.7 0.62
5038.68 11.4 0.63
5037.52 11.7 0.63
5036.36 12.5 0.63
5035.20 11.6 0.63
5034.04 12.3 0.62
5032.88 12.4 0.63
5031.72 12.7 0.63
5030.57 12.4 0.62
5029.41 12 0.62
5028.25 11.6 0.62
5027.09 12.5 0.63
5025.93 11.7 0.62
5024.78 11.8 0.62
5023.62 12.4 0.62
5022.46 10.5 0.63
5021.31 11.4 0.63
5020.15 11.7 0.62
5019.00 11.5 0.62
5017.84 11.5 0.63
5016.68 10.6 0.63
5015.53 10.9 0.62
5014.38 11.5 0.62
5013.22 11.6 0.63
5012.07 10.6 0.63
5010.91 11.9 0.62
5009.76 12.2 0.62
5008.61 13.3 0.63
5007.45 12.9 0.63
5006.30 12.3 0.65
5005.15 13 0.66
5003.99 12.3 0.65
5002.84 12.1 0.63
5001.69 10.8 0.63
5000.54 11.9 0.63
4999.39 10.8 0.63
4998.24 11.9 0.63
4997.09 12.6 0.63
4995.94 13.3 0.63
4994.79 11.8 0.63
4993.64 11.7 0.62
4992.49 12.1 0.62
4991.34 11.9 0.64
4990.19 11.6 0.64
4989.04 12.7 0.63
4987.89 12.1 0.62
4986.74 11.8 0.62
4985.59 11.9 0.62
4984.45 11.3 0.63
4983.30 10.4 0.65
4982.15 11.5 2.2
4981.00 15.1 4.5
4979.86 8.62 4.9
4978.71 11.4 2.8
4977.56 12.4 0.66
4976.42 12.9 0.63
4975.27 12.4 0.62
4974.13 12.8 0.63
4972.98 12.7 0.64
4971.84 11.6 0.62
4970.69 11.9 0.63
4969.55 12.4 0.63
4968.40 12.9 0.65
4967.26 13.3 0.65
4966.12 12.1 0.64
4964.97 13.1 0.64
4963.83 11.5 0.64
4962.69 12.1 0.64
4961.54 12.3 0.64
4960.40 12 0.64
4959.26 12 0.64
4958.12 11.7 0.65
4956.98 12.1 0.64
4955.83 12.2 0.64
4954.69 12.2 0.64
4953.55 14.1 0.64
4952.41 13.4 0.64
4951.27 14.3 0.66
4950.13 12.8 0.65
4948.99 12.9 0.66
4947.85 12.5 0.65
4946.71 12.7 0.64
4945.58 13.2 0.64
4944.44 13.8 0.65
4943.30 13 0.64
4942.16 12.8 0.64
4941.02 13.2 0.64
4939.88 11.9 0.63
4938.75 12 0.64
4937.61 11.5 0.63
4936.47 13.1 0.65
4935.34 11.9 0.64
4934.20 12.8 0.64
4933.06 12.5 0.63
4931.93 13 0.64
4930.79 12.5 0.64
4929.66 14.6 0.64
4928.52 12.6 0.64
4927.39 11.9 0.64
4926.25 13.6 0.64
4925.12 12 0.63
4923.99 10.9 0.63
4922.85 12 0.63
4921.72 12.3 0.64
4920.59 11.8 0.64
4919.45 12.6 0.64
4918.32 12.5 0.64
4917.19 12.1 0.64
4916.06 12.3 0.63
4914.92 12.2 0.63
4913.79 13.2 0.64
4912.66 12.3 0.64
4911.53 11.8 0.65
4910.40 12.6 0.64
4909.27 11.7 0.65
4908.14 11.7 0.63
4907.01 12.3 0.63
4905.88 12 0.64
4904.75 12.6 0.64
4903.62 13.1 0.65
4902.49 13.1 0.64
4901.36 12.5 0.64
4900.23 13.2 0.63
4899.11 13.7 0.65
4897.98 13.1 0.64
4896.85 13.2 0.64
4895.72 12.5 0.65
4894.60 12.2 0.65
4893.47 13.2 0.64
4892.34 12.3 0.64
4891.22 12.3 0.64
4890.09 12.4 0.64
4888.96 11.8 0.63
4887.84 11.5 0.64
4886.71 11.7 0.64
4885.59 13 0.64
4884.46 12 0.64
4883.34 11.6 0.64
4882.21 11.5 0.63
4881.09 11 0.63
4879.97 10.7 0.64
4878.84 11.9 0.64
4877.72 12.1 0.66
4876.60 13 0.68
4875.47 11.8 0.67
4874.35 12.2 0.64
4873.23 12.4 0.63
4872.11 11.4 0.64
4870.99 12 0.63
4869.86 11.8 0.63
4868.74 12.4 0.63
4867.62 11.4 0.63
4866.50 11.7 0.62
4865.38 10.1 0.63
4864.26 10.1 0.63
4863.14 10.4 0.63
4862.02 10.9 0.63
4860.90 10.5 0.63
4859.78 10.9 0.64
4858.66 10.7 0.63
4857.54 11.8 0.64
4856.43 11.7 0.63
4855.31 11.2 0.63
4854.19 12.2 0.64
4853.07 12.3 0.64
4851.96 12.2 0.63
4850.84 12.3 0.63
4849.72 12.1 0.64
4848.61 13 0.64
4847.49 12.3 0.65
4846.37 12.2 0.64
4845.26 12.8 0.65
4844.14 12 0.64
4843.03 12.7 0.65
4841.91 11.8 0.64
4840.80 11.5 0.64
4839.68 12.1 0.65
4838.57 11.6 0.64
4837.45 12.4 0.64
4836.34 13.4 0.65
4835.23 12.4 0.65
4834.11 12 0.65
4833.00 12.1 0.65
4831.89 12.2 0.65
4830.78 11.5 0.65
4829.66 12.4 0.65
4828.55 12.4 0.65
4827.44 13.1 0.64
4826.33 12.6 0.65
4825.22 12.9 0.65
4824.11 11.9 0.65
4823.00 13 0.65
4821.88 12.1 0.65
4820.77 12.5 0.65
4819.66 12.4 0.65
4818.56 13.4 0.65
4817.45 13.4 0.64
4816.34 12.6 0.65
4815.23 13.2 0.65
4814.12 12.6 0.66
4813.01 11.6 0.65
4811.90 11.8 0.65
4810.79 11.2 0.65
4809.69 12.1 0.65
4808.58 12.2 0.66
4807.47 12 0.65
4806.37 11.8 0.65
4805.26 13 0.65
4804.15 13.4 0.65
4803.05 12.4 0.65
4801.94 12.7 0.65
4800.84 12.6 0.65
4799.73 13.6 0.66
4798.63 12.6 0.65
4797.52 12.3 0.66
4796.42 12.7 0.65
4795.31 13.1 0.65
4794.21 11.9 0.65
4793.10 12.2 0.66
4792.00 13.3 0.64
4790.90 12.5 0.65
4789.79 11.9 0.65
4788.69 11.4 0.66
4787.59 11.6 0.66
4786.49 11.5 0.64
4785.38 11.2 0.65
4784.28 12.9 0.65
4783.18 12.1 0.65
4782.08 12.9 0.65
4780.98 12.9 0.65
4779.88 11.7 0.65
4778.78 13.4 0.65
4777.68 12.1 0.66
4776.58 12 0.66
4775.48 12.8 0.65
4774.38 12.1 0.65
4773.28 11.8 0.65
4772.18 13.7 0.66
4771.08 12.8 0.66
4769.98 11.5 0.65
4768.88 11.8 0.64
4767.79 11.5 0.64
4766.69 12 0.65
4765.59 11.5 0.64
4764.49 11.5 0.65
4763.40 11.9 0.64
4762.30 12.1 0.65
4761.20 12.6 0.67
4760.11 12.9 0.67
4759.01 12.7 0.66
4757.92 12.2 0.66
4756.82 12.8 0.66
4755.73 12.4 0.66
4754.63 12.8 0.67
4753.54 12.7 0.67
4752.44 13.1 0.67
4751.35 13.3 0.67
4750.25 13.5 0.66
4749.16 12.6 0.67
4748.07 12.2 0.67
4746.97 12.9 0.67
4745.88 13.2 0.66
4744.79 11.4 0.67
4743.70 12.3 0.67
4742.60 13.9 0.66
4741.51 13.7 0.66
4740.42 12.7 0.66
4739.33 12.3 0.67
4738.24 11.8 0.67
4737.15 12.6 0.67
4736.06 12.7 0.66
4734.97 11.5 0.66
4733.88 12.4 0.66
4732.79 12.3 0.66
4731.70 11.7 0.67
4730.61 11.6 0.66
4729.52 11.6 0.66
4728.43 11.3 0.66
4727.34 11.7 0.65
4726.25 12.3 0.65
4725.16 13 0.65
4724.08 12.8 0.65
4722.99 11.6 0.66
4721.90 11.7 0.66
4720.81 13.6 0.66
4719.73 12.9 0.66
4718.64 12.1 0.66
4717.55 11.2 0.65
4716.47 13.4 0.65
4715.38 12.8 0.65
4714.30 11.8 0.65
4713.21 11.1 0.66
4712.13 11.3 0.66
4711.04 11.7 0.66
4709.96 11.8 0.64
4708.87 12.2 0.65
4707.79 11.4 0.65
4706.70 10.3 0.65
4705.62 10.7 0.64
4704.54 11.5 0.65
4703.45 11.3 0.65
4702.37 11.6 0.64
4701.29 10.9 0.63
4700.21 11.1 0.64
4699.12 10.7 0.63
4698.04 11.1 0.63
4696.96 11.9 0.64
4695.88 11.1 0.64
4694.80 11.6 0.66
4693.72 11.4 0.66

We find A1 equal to -0.064 mag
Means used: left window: 12.2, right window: 11.2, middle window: 12.5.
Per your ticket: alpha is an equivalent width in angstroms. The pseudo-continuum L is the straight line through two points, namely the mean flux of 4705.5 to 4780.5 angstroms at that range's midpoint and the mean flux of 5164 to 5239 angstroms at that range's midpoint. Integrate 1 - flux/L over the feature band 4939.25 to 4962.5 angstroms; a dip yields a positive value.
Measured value -1.9 angstroms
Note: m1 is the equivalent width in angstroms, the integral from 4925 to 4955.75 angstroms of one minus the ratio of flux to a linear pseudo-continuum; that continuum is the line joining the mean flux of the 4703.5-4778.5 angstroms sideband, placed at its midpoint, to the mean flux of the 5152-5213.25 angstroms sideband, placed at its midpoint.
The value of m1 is -3.2 angstroms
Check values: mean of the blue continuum 12.2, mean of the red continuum 10.9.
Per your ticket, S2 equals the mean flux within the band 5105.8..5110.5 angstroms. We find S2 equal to 11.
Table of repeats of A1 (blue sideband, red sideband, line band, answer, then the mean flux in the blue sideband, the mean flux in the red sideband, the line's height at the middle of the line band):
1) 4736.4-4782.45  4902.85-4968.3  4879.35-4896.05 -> 0.048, 12.5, 12.5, 12.5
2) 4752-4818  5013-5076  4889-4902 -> -0.050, 12.4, 11.9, 12.2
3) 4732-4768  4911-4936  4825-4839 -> 0.007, 12.5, 12.4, 12.5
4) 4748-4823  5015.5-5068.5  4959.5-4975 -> -0.025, 12.4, 11.9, 12.1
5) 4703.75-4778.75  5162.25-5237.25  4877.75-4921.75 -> -0.039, 12.2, 11.2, 11.9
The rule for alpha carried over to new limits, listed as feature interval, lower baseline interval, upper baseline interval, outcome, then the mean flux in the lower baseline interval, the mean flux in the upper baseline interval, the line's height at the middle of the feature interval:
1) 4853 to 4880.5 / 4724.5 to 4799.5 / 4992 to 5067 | 1.6 angstroms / 12.4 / 12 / 12.2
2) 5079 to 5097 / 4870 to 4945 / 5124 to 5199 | -0.8 angstroms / 12.4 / 11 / 11.4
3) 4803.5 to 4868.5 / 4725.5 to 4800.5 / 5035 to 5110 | 0.8 angstroms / 12.4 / 11.8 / 12.2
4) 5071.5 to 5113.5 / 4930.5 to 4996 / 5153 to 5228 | 0.3 angstroms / 12.4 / 11.1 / 11.7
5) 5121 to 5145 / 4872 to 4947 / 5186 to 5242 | 0.8 angstroms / 12.4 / 11.8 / 12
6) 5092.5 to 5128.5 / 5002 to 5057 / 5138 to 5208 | -0.7 angstroms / 11.9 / 11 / 11.4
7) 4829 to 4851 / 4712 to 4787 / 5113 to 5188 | -0.3 angstroms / 12.3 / 11.1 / 12.1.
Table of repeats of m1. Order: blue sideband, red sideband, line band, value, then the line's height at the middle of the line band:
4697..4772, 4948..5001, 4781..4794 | 0.0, 12.1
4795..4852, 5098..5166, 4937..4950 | -0.7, 12.1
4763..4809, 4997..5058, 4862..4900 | 0.6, 12.1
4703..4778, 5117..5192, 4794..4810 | -0.7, 12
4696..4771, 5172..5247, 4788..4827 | -1.5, 12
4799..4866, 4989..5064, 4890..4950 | -2.5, 12.1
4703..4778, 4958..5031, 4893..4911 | -0.9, 12.1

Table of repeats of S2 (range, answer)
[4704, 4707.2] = 10.9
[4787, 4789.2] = 11.5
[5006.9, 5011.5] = 12.6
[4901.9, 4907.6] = 12.6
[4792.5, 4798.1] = 12.4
